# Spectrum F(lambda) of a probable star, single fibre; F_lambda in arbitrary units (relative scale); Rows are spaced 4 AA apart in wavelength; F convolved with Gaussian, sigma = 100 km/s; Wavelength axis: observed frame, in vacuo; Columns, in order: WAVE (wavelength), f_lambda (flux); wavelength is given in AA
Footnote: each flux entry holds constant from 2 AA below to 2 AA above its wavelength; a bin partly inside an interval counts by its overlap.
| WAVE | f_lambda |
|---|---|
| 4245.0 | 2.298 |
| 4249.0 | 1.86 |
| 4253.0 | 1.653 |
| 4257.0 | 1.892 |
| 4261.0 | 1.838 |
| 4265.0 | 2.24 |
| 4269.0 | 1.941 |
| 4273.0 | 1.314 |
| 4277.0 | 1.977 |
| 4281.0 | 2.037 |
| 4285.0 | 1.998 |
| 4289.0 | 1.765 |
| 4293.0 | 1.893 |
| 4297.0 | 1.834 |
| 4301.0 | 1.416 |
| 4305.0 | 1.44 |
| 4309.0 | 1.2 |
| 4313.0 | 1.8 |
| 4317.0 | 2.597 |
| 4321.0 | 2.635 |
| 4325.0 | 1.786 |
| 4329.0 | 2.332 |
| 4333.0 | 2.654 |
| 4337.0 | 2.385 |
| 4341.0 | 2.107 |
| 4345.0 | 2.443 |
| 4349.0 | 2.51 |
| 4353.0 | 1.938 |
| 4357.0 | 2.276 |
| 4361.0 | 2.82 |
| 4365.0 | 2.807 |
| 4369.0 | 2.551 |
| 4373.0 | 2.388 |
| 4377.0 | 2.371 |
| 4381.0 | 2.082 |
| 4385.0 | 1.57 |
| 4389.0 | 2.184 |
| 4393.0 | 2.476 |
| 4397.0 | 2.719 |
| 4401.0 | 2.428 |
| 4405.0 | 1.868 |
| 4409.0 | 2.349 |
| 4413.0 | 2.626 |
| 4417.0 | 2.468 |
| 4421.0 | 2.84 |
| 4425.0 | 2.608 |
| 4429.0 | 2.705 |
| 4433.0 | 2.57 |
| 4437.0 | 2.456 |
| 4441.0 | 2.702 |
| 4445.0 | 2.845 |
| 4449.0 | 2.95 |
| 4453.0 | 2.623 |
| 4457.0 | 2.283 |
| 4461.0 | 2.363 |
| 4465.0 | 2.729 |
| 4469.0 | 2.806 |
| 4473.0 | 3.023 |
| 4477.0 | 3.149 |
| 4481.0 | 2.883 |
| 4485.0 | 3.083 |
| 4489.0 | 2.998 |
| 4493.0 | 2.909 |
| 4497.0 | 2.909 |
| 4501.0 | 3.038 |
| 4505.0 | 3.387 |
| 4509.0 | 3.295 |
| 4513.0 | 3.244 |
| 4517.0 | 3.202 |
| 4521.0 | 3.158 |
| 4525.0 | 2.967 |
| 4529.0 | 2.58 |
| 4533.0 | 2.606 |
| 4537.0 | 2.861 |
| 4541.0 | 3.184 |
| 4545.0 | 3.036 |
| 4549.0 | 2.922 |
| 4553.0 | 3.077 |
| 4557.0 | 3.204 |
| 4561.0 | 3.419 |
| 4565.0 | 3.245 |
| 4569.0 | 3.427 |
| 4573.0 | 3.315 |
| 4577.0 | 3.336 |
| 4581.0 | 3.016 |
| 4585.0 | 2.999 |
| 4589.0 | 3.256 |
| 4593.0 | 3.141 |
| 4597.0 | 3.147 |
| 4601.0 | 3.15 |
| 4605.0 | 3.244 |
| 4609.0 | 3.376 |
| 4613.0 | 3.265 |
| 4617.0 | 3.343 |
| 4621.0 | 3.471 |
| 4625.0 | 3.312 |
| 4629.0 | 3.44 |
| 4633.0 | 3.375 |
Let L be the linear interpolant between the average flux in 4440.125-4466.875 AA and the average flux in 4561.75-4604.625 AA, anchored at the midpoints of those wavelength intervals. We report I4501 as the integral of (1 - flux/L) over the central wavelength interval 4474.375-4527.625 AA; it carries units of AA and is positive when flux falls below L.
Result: -4.5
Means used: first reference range 2.64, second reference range 3.21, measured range 3.09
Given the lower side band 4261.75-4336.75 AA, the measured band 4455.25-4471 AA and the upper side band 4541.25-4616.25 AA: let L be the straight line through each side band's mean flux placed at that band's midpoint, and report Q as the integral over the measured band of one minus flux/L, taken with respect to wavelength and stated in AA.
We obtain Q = 0.78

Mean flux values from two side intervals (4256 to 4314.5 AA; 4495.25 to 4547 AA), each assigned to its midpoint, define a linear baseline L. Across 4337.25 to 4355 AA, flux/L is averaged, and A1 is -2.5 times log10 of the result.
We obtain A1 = -0.08 mag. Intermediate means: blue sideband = 1.77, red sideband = 3.04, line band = 2.26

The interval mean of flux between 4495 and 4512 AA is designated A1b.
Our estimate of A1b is 3.16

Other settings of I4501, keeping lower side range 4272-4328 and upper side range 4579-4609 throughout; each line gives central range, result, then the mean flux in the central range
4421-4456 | -3.1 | 2.68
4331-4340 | -2.1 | 2.47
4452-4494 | -3.0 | 2.81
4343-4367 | -4.2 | 2.47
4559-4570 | -1.2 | 3.36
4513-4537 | -0.7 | 2.93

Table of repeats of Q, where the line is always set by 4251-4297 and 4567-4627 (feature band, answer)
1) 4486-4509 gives -1.99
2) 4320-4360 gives -3.03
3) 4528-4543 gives 0.84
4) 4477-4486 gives -0.82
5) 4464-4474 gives -0.53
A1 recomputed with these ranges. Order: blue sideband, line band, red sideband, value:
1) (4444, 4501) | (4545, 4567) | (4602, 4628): -0.012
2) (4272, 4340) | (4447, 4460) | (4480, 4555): 0.040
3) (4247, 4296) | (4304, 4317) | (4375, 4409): 0.197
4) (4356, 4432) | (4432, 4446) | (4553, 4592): 0.000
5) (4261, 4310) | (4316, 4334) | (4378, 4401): -0.217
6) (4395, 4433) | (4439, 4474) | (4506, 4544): 0.006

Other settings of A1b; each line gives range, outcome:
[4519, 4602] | 3.1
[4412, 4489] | 2.73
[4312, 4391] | 2.32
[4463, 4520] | 3.05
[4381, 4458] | 2.48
